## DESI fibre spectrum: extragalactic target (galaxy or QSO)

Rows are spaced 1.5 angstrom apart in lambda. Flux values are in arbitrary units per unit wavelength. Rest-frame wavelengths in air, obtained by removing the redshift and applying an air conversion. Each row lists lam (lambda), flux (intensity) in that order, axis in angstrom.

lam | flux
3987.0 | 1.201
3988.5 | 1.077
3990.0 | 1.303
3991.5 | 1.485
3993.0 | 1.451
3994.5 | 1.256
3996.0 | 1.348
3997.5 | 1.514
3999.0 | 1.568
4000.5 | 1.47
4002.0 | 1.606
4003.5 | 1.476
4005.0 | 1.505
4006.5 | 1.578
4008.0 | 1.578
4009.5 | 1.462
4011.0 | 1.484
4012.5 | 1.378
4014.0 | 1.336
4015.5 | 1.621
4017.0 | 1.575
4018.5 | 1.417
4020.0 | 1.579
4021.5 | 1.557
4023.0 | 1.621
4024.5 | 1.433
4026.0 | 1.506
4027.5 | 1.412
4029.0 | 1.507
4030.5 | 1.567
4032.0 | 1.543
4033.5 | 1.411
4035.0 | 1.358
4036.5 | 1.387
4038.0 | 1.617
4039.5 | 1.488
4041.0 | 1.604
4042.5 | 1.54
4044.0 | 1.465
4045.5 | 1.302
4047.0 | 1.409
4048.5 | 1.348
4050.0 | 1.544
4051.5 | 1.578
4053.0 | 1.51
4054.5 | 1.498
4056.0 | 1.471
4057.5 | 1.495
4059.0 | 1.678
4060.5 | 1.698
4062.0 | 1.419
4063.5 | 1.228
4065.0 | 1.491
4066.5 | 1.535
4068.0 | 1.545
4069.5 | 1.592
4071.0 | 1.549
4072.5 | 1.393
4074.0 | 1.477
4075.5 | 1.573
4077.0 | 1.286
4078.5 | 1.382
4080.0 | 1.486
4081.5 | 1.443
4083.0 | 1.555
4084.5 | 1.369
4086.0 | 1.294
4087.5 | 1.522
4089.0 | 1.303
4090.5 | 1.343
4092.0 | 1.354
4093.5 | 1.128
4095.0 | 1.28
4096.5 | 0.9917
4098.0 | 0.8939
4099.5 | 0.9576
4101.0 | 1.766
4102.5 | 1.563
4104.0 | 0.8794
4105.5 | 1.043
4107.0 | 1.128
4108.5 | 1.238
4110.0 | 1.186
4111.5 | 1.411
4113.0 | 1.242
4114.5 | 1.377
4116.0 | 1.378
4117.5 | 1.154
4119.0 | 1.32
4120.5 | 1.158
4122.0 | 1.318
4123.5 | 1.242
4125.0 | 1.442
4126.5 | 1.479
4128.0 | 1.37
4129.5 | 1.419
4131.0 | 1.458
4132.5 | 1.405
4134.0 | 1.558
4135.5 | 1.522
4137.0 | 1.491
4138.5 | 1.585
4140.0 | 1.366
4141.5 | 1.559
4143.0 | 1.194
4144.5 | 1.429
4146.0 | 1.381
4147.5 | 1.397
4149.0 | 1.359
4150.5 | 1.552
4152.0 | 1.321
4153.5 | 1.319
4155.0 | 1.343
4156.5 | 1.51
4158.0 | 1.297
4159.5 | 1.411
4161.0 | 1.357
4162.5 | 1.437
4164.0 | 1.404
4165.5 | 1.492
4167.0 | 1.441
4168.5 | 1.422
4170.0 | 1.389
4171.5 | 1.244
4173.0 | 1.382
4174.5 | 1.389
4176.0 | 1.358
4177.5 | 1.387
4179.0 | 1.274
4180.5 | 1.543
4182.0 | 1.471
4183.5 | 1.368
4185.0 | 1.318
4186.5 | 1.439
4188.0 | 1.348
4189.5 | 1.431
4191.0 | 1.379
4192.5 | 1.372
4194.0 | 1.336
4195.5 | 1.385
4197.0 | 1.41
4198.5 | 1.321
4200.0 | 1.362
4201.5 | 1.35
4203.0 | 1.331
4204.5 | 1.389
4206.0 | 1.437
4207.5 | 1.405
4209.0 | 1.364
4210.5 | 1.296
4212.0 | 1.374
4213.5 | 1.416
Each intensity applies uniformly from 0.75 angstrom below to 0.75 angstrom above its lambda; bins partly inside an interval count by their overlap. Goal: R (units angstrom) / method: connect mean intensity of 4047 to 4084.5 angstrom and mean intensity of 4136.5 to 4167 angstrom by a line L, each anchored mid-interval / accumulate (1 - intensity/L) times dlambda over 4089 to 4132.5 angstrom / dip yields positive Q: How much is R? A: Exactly 5.2 angstrom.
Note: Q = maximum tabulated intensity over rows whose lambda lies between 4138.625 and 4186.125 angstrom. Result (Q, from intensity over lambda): 1.559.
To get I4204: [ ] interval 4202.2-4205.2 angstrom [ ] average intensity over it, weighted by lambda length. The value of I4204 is 1.36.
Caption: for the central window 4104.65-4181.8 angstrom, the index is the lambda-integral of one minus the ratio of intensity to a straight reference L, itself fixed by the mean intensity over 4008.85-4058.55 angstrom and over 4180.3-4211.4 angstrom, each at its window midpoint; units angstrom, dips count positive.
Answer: 2.4 angstrom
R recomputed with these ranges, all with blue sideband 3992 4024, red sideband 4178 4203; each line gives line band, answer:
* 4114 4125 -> 1.06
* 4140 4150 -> 0.14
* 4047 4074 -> -0.74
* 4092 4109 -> 3.07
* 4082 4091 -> 0.28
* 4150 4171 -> -0.06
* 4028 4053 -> -0.10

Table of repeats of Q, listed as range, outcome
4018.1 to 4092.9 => 1.698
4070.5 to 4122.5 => 1.766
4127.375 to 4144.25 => 1.585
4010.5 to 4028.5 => 1.621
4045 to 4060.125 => 1.678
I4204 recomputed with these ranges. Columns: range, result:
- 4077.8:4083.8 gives 1.47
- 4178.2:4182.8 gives 1.43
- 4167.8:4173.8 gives 1.36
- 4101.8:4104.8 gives 1.21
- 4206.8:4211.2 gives 1.36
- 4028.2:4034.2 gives 1.51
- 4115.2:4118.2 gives 1.27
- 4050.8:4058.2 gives 1.51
